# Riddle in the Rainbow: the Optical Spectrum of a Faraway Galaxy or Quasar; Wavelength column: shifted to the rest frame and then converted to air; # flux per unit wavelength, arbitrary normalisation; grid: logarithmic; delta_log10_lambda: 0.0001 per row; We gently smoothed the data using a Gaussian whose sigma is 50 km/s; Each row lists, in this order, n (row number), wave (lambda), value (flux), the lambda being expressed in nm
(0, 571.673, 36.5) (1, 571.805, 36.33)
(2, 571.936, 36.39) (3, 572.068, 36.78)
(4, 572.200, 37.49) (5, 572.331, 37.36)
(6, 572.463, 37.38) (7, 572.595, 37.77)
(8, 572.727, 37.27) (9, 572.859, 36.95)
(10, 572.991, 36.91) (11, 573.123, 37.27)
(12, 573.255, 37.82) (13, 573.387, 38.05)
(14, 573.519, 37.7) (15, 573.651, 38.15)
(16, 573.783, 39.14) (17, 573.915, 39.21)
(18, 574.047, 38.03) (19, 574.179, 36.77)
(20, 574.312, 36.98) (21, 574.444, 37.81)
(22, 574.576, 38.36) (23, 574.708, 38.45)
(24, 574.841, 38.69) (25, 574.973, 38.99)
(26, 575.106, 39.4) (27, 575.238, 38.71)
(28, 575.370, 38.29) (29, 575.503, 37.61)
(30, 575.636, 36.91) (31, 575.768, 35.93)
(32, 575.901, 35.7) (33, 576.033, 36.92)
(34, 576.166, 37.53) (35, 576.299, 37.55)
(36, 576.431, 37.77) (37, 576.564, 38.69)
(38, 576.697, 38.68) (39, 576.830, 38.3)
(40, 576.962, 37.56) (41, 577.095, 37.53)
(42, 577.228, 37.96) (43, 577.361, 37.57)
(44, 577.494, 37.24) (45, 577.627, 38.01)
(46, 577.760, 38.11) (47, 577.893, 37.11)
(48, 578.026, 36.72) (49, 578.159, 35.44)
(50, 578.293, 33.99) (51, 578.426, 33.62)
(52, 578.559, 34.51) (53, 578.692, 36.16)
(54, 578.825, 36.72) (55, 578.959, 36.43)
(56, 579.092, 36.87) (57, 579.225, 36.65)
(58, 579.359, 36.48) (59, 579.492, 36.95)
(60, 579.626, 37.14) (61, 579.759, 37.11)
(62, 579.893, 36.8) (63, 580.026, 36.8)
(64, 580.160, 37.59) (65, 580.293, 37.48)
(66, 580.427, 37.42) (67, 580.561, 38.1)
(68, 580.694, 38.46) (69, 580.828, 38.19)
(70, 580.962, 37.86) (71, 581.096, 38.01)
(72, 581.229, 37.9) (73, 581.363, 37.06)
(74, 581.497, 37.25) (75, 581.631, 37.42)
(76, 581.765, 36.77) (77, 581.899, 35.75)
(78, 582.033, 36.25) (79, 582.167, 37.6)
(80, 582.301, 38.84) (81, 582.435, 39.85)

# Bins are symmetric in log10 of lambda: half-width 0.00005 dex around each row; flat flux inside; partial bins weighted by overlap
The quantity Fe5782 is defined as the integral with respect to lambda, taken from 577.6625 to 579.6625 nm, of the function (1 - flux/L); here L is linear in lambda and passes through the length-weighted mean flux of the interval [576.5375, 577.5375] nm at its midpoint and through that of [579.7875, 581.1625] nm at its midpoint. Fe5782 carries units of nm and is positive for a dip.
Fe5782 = 0.08 nm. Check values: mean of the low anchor 37.9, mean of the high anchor 37.7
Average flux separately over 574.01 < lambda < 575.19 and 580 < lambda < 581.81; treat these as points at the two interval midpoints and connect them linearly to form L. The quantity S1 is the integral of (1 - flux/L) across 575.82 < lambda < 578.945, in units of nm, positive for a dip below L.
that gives 0.08 nm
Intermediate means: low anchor 38.2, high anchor 37.6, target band 36.9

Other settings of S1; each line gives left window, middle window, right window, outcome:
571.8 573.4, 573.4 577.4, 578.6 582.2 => -0.08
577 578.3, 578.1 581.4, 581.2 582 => 0.02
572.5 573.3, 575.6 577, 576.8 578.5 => -0.02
